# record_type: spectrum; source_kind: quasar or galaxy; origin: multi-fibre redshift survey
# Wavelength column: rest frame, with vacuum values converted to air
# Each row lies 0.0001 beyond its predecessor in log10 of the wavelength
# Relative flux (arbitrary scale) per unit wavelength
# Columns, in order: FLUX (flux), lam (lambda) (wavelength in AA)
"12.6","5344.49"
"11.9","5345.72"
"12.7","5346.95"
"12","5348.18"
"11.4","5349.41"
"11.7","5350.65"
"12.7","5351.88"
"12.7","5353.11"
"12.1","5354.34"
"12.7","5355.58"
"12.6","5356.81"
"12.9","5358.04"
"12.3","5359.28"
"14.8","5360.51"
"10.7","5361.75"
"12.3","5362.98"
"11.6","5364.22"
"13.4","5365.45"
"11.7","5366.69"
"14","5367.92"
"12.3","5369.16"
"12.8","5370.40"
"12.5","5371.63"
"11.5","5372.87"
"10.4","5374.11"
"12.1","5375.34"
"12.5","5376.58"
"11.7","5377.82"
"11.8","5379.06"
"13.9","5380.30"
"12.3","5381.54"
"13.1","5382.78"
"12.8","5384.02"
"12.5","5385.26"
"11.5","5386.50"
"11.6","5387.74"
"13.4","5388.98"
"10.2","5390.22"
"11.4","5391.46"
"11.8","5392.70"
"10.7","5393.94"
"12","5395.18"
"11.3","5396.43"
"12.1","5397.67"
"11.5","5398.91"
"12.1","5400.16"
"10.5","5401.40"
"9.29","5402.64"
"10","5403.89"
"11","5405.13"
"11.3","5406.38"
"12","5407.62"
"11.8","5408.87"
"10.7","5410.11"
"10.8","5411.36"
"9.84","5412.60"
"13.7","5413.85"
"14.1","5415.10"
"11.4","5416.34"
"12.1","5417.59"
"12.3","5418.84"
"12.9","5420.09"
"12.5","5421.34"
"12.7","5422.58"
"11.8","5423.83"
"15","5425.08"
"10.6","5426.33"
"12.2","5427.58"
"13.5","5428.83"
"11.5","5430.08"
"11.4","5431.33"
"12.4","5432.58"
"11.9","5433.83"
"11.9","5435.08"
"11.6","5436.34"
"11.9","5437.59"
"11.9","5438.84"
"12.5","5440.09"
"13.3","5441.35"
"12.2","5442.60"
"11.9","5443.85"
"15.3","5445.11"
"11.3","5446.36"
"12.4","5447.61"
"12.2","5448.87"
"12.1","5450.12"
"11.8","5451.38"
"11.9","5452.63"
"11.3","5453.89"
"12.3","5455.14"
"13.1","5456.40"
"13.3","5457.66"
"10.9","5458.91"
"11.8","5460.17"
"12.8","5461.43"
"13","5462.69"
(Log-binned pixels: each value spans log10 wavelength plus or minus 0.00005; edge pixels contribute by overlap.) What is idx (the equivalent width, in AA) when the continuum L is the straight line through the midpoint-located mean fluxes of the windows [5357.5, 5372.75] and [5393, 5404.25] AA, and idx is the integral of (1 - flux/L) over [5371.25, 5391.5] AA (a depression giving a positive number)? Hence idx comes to -0.4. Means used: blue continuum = 12.6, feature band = 12.1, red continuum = 11.1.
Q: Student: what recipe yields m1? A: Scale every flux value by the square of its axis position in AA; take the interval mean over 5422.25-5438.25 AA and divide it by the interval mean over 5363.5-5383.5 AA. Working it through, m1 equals 1.0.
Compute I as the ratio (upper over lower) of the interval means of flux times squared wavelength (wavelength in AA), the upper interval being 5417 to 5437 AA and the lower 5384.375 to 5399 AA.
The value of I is 1.06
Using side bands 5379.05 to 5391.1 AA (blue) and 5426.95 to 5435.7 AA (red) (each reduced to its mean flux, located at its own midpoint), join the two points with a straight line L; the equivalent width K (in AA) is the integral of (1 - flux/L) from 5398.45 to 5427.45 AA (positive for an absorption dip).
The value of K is 1.1 AA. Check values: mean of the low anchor 12.3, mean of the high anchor 12.1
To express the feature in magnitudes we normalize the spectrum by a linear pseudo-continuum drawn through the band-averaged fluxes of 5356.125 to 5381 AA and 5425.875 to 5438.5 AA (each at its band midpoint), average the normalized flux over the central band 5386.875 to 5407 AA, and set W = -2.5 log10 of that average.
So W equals 0.08 mag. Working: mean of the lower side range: 12.4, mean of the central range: 11.3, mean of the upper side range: 11.9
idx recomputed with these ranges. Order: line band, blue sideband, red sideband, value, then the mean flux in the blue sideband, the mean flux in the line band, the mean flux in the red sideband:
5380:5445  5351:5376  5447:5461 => 1.52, 12.4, 12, 12.1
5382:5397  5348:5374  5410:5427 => 0.53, 12.4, 11.9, 12.2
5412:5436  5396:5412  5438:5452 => -1.11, 11.1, 12.3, 12.4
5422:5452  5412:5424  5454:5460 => 0.02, 12.4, 12.3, 12.3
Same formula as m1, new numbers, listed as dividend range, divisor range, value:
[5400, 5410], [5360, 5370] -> 0.88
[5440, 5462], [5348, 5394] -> 1.04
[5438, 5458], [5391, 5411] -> 1.13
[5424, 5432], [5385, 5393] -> 1.07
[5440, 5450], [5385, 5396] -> 1.11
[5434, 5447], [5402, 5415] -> 1.12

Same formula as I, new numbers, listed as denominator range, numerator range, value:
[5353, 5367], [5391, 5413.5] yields 0.91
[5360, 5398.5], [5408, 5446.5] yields 1.03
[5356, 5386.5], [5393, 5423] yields 0.95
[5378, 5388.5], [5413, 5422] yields 1.03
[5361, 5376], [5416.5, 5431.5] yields 1.04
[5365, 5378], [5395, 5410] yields 0.92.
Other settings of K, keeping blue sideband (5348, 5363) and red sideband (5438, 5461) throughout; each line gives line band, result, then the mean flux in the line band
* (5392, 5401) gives 0.5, 11.6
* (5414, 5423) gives -0.2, 12.6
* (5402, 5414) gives 1.4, 10.9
